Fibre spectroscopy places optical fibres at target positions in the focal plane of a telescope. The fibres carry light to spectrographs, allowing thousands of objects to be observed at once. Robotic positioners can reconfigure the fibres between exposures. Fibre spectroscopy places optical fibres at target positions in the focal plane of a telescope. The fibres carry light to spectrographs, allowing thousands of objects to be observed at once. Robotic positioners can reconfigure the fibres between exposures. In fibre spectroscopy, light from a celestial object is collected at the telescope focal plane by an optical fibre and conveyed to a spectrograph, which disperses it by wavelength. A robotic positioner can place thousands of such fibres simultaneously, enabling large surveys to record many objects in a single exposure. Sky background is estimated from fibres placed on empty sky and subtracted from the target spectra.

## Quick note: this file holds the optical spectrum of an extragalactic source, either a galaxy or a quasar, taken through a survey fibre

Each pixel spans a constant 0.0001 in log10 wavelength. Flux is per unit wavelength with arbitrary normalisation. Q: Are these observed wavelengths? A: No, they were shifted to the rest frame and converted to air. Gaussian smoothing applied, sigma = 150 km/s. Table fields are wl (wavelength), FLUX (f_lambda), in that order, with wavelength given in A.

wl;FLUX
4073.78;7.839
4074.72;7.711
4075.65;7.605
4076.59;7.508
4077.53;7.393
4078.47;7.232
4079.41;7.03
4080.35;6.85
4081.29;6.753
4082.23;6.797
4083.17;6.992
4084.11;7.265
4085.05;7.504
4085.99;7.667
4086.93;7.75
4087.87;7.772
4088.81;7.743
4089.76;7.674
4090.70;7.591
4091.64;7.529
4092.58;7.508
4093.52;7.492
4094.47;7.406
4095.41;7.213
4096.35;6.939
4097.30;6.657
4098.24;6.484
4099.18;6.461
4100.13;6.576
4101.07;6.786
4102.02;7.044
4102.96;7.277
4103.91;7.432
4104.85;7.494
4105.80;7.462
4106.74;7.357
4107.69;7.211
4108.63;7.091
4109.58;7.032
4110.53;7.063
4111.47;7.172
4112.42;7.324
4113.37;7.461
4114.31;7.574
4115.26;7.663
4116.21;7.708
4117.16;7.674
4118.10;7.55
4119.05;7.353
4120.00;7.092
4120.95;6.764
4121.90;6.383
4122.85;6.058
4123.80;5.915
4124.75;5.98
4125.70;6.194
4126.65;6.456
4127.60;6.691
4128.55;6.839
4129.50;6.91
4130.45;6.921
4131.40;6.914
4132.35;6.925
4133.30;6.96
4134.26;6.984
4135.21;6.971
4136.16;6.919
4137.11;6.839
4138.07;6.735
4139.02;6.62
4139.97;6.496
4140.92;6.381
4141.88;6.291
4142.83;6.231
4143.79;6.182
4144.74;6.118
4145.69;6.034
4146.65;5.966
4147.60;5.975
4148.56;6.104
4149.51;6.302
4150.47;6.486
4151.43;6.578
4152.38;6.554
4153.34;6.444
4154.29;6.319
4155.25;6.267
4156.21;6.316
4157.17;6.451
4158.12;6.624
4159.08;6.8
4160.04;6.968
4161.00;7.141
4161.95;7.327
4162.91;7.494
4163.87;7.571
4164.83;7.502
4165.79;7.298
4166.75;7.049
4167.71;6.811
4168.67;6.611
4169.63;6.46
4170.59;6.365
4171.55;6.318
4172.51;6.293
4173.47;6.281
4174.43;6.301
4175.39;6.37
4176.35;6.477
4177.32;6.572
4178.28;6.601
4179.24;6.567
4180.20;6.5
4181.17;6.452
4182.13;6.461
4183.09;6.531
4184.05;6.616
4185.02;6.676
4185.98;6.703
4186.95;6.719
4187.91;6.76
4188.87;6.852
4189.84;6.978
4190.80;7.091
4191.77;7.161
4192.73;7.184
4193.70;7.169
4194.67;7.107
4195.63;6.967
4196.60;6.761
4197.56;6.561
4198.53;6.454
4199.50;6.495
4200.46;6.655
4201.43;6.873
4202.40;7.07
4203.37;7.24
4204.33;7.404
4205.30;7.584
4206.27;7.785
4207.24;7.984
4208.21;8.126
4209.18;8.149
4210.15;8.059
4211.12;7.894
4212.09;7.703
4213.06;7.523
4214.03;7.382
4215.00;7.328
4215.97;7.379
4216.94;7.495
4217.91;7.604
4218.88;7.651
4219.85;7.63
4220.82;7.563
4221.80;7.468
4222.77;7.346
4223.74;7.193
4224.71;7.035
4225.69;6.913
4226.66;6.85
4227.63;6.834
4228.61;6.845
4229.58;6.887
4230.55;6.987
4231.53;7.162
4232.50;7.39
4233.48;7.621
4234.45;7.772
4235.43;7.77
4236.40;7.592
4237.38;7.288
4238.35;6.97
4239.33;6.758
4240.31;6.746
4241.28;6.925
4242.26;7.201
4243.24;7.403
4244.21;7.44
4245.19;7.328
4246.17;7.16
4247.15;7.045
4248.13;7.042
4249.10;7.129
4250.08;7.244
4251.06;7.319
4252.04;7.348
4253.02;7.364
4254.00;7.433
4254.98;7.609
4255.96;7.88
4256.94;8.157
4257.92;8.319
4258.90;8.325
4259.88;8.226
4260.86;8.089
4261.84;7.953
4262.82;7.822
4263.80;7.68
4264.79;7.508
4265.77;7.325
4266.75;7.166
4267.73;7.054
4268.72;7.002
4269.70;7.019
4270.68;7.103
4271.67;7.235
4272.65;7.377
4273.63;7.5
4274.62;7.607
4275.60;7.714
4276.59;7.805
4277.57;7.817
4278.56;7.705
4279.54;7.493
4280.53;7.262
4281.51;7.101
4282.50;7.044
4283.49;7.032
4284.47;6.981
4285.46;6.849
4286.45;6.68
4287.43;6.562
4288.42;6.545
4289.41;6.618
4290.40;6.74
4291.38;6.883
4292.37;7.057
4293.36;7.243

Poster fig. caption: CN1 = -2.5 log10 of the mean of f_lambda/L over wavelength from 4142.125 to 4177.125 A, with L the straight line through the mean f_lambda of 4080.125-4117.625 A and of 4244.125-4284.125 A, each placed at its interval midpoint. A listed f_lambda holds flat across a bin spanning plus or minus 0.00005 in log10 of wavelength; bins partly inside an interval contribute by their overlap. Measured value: 0.12 mag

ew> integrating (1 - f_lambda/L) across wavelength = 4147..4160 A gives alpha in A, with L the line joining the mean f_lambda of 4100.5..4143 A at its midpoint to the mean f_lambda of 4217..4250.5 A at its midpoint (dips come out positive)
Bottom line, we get 1.1 A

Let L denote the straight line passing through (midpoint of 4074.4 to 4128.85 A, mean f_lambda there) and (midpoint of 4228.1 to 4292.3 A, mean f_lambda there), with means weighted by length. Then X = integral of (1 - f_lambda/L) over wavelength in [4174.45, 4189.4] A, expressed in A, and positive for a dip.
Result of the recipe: 1.3 A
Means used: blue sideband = 7.14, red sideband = 7.32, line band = 6.58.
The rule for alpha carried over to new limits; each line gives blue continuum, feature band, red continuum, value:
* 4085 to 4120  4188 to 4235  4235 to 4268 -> 1.0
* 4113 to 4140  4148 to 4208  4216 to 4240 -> 2.5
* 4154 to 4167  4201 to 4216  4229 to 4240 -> -0.9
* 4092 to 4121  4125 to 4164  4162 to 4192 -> 1.9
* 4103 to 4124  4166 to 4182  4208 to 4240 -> 1.7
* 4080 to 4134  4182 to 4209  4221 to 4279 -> 1.0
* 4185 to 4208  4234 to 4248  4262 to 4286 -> 0.0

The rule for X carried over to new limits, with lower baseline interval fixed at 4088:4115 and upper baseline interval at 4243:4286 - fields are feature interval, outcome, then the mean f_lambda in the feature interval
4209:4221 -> -0.4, 7.64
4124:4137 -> 1.0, 6.73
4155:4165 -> 0.5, 6.95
